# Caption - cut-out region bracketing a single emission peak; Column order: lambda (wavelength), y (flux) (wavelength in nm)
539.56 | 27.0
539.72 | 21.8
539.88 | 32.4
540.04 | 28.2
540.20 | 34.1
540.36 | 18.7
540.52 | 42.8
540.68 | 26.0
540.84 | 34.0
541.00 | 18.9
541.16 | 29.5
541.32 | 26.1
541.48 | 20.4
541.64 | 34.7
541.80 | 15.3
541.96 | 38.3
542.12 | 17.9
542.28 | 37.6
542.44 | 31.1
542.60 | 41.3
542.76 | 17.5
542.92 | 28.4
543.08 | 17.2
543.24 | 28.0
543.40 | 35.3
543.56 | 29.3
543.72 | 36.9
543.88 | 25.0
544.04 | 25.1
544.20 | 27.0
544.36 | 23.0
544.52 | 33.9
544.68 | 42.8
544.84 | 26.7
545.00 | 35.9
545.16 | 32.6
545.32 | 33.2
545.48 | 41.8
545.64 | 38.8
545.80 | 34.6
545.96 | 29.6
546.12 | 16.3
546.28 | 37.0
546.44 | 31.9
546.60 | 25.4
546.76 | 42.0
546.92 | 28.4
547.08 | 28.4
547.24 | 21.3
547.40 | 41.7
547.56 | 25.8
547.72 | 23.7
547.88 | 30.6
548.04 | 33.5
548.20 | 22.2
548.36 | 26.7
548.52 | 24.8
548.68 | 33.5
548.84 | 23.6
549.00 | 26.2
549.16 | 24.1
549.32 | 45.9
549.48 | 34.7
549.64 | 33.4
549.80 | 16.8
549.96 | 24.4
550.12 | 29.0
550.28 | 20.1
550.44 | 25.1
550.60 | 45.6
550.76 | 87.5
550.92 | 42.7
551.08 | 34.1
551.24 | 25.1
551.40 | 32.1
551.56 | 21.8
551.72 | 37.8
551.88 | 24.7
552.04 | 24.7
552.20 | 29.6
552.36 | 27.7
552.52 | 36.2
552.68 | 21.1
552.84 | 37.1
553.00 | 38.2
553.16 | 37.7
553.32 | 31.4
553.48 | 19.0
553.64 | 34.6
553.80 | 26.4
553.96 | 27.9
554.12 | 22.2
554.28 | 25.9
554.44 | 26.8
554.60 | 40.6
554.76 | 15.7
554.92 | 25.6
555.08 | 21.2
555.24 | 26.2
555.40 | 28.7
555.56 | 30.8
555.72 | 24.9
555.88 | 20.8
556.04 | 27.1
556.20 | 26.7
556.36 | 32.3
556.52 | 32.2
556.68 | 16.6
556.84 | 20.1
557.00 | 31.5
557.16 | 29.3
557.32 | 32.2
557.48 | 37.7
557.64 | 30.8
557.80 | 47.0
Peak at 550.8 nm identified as [O III]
